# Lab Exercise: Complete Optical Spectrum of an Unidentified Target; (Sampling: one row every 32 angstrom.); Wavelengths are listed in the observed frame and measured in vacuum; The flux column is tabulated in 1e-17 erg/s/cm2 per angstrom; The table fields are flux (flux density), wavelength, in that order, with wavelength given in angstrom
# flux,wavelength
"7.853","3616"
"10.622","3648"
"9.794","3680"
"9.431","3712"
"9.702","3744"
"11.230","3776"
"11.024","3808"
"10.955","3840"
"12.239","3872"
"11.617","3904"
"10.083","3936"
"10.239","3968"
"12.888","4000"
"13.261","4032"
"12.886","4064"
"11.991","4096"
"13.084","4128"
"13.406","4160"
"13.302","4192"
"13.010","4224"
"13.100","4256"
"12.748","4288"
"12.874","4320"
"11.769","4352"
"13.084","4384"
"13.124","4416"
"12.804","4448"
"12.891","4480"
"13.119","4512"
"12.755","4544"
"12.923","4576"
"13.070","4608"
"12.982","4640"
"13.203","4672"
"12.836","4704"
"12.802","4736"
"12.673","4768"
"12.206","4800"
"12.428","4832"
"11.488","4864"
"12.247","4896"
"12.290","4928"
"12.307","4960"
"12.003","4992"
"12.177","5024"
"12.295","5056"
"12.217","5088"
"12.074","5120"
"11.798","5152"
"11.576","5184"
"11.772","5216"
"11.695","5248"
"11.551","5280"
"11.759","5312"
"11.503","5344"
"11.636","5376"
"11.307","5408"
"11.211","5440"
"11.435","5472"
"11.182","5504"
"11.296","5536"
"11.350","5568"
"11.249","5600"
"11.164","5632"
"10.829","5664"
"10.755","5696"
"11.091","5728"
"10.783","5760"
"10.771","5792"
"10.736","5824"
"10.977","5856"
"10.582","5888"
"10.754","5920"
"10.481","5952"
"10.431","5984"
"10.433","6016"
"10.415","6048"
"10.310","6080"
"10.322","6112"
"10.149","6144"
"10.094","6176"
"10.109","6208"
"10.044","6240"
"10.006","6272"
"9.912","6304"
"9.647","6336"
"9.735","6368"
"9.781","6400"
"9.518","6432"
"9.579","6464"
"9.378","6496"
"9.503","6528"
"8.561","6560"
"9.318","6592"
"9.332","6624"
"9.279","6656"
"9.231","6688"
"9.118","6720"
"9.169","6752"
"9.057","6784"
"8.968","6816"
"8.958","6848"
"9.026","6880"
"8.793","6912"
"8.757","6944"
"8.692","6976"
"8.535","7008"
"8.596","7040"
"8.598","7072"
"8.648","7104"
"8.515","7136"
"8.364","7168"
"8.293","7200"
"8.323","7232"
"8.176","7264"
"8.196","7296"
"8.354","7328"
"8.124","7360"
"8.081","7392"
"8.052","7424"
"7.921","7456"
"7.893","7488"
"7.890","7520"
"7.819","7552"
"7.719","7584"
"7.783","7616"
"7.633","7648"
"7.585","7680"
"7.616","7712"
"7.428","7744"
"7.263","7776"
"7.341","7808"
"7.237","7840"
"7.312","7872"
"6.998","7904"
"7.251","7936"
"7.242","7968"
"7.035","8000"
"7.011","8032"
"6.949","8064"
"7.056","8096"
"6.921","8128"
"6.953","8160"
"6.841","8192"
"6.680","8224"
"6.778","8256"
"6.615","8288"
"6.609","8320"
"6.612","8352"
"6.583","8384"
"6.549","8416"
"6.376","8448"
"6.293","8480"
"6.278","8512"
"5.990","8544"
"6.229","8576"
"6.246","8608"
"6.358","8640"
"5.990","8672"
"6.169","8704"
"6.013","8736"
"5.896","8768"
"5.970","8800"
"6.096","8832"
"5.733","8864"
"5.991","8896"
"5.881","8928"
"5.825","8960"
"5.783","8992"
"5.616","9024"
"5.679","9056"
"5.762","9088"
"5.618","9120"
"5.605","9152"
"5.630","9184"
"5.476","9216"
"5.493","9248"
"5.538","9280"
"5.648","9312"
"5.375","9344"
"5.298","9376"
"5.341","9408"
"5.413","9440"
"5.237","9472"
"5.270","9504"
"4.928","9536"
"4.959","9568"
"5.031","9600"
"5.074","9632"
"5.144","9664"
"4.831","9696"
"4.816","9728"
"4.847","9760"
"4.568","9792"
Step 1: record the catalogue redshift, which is -0.001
